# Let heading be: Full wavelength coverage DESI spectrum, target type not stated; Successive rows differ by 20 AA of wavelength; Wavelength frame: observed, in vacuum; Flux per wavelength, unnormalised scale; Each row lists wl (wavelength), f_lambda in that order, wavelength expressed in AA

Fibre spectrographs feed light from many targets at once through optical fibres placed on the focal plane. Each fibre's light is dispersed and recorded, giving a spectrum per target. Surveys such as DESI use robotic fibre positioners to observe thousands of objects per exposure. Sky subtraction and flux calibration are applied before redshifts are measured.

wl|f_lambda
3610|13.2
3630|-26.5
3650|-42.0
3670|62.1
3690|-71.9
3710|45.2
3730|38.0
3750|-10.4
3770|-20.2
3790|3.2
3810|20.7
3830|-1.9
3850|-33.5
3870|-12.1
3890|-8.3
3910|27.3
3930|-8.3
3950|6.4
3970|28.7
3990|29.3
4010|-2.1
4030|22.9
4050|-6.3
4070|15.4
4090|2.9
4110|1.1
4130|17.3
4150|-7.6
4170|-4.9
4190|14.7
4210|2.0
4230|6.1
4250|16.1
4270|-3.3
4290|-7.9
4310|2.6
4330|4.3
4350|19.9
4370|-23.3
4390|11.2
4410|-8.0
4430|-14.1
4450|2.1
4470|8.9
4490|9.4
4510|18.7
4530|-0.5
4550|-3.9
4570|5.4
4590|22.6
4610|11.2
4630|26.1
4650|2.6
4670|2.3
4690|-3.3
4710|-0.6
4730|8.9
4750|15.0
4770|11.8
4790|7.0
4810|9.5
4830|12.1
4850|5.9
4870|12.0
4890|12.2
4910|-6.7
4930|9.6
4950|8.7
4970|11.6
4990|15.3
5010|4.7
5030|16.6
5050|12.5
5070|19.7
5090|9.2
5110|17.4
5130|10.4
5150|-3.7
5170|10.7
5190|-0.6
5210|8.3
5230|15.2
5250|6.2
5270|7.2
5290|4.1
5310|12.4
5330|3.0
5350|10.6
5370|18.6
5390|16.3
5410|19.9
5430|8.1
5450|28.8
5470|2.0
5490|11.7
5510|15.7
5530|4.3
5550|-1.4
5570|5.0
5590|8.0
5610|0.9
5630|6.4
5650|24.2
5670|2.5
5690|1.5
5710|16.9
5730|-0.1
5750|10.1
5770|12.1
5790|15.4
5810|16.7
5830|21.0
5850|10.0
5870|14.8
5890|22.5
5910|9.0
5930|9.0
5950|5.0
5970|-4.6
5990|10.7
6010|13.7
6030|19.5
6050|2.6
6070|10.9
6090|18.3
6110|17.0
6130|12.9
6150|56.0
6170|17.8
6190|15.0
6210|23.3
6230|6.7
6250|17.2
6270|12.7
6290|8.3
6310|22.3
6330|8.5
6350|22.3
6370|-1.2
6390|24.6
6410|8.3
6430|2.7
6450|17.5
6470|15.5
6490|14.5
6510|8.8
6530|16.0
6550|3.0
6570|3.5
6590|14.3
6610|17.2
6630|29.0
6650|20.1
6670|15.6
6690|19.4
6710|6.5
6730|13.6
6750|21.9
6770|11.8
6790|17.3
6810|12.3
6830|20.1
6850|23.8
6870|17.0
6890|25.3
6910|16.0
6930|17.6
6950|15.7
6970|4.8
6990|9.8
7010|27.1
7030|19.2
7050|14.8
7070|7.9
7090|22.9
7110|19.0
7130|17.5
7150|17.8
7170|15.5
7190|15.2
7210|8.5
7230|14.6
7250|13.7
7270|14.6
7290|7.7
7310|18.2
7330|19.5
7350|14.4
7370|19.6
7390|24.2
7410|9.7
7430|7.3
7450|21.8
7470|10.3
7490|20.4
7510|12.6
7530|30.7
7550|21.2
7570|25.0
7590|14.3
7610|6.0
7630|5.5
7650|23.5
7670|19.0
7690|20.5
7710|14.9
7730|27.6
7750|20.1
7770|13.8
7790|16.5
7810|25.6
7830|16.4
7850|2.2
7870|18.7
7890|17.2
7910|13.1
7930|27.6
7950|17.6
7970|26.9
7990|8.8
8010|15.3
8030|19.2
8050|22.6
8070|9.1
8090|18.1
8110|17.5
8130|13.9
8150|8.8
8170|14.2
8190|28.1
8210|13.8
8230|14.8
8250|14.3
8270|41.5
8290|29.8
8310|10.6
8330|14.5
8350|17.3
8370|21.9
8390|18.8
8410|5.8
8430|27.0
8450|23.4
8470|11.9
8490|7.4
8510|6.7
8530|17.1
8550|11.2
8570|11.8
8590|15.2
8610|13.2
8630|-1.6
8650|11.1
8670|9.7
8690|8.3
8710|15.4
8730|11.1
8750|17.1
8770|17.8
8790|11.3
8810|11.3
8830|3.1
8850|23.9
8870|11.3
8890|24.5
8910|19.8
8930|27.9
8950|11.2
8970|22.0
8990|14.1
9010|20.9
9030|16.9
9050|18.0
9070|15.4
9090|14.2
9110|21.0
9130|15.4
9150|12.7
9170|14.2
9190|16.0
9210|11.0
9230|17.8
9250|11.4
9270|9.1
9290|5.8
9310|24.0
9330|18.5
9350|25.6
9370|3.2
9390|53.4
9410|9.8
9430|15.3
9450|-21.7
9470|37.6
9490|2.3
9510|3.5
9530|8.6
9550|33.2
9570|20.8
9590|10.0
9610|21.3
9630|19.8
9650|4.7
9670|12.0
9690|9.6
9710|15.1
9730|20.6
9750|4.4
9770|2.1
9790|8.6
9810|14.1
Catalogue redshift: 0.65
